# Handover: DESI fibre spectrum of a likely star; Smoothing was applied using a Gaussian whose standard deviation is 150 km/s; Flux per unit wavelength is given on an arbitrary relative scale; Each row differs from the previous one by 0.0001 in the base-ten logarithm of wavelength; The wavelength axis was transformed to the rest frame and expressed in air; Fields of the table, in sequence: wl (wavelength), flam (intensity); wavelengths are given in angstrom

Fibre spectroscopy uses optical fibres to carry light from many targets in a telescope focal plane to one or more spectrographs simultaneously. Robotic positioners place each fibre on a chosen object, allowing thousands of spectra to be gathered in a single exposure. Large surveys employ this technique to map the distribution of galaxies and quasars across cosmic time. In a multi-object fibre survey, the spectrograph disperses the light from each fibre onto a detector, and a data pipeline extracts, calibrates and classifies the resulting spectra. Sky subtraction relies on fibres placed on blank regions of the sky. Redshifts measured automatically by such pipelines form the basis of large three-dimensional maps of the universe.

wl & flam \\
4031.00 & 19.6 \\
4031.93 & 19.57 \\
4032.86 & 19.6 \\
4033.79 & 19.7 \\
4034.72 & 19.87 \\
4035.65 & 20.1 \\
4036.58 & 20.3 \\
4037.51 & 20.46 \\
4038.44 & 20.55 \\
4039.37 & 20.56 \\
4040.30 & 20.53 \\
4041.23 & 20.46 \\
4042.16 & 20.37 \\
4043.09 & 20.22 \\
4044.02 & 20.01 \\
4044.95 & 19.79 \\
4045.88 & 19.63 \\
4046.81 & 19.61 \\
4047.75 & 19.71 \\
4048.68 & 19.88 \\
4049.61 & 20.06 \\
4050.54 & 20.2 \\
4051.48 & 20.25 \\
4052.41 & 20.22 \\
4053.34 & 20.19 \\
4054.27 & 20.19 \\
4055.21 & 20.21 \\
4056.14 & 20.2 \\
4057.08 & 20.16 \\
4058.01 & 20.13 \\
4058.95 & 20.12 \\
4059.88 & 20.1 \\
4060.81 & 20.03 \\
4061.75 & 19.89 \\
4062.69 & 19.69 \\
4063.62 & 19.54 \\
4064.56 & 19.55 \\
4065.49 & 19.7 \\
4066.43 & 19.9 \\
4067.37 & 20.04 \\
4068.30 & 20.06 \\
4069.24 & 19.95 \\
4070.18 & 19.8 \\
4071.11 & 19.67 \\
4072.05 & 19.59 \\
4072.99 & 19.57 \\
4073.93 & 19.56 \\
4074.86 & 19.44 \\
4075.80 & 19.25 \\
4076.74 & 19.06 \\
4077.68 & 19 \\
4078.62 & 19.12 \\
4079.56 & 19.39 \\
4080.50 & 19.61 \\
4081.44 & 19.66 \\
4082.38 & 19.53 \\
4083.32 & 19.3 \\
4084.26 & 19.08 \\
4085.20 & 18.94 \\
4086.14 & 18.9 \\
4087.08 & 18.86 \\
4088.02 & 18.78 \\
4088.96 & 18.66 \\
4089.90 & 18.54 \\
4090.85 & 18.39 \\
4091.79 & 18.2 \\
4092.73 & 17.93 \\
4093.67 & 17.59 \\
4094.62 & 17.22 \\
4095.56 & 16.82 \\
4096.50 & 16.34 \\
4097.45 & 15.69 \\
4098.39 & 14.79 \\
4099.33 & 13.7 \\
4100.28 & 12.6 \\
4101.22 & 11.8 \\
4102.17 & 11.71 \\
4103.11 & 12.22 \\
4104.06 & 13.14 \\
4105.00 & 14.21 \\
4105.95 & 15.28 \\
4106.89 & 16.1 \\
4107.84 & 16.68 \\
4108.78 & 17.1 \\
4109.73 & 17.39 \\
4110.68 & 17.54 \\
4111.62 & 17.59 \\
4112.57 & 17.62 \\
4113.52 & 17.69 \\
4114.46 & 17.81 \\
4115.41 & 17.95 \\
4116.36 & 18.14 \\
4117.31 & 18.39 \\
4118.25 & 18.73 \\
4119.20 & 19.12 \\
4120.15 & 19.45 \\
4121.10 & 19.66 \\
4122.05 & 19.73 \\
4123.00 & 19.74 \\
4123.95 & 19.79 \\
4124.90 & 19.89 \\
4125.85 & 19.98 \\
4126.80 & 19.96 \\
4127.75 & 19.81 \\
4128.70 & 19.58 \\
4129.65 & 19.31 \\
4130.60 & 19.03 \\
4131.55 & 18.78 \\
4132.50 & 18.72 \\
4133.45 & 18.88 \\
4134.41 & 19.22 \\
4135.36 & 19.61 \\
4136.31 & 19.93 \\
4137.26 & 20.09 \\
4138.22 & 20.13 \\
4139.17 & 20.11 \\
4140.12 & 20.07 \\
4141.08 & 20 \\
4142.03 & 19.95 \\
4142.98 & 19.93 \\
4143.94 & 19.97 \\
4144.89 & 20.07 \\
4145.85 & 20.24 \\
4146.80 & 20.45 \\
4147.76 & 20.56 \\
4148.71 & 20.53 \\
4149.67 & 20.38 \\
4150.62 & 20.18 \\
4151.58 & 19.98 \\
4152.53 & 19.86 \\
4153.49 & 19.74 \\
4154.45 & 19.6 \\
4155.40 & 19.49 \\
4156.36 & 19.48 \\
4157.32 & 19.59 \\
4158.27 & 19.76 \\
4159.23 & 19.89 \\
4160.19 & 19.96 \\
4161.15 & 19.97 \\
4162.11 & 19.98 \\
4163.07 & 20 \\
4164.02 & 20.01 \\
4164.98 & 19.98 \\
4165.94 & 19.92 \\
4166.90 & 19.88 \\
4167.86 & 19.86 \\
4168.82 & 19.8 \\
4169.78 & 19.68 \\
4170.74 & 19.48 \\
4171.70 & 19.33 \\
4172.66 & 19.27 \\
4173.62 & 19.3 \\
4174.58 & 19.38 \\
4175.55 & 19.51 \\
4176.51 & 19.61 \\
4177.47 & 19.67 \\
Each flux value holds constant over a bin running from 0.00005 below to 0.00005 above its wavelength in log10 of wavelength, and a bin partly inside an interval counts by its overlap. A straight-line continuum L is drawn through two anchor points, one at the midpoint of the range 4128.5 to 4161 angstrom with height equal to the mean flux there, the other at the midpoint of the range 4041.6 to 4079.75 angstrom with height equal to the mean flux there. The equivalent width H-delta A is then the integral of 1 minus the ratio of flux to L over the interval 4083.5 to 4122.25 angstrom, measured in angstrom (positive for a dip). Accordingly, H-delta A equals 5.56 angstrom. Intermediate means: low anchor 19.8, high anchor 19.8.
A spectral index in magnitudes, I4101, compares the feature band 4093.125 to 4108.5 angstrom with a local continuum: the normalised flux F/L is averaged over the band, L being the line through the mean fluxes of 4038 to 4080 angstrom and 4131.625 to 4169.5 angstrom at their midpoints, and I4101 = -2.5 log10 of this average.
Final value 0.32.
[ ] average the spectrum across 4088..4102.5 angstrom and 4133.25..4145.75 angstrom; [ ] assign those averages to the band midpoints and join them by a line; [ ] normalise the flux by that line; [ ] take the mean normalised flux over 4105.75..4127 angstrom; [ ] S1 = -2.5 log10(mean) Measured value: -0.02 mag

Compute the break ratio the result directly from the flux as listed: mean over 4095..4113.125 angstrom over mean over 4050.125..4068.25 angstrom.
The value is 0.8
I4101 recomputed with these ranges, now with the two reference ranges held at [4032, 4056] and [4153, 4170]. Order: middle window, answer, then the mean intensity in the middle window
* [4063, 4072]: 0.01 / 19.8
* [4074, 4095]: 0.06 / 18.9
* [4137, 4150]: -0.02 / 20.2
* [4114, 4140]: 0.03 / 19.3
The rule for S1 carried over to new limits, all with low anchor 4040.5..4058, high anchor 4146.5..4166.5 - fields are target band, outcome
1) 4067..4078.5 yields 0.03 mag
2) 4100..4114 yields 0.29 mag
